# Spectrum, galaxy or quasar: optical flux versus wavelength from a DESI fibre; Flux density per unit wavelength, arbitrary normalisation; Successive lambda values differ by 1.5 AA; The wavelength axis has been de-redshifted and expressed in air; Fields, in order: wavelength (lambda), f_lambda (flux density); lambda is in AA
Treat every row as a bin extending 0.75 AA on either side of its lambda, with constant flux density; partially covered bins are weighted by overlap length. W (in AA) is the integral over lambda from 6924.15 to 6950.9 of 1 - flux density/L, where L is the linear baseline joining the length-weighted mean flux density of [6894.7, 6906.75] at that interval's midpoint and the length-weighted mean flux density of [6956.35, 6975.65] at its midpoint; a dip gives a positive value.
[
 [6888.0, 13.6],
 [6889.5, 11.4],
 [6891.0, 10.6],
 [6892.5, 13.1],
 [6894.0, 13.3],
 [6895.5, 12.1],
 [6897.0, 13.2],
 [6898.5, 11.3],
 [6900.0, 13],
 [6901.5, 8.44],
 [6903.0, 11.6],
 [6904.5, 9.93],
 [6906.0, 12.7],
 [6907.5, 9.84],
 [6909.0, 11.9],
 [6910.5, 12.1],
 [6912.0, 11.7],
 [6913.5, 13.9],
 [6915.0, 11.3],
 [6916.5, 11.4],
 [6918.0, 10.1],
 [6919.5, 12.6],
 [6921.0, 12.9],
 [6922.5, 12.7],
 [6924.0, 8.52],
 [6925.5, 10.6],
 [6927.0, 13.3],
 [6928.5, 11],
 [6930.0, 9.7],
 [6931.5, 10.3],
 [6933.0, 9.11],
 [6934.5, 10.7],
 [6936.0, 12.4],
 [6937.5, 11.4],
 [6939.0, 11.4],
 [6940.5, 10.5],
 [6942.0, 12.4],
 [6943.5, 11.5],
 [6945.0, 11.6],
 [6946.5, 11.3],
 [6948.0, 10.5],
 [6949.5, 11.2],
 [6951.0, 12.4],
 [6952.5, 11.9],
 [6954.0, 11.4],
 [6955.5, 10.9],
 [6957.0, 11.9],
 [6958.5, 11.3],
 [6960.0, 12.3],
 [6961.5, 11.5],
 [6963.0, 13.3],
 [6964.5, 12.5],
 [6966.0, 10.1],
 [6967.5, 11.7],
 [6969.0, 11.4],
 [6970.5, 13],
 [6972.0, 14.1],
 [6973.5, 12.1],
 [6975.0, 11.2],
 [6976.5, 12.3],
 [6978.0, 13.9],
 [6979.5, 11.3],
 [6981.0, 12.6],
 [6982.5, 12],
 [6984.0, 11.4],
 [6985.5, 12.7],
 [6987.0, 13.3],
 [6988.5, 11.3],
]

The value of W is 1.7 AA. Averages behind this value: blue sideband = 11.5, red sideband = 12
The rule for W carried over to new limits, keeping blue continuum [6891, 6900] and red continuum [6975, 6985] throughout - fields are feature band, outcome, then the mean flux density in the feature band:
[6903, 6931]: 2.14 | 11.4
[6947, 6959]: 0.82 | 11.4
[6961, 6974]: 0.02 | 12.2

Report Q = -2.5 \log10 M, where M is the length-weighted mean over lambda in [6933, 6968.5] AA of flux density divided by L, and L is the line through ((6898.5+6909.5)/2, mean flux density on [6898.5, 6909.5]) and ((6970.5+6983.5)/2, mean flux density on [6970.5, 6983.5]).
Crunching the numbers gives 0.04 mag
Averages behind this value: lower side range 11.1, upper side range 12.4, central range 11.5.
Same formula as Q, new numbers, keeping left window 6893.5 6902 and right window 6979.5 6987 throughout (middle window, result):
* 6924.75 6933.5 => 0.127 mag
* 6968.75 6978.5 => -0.037 mag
